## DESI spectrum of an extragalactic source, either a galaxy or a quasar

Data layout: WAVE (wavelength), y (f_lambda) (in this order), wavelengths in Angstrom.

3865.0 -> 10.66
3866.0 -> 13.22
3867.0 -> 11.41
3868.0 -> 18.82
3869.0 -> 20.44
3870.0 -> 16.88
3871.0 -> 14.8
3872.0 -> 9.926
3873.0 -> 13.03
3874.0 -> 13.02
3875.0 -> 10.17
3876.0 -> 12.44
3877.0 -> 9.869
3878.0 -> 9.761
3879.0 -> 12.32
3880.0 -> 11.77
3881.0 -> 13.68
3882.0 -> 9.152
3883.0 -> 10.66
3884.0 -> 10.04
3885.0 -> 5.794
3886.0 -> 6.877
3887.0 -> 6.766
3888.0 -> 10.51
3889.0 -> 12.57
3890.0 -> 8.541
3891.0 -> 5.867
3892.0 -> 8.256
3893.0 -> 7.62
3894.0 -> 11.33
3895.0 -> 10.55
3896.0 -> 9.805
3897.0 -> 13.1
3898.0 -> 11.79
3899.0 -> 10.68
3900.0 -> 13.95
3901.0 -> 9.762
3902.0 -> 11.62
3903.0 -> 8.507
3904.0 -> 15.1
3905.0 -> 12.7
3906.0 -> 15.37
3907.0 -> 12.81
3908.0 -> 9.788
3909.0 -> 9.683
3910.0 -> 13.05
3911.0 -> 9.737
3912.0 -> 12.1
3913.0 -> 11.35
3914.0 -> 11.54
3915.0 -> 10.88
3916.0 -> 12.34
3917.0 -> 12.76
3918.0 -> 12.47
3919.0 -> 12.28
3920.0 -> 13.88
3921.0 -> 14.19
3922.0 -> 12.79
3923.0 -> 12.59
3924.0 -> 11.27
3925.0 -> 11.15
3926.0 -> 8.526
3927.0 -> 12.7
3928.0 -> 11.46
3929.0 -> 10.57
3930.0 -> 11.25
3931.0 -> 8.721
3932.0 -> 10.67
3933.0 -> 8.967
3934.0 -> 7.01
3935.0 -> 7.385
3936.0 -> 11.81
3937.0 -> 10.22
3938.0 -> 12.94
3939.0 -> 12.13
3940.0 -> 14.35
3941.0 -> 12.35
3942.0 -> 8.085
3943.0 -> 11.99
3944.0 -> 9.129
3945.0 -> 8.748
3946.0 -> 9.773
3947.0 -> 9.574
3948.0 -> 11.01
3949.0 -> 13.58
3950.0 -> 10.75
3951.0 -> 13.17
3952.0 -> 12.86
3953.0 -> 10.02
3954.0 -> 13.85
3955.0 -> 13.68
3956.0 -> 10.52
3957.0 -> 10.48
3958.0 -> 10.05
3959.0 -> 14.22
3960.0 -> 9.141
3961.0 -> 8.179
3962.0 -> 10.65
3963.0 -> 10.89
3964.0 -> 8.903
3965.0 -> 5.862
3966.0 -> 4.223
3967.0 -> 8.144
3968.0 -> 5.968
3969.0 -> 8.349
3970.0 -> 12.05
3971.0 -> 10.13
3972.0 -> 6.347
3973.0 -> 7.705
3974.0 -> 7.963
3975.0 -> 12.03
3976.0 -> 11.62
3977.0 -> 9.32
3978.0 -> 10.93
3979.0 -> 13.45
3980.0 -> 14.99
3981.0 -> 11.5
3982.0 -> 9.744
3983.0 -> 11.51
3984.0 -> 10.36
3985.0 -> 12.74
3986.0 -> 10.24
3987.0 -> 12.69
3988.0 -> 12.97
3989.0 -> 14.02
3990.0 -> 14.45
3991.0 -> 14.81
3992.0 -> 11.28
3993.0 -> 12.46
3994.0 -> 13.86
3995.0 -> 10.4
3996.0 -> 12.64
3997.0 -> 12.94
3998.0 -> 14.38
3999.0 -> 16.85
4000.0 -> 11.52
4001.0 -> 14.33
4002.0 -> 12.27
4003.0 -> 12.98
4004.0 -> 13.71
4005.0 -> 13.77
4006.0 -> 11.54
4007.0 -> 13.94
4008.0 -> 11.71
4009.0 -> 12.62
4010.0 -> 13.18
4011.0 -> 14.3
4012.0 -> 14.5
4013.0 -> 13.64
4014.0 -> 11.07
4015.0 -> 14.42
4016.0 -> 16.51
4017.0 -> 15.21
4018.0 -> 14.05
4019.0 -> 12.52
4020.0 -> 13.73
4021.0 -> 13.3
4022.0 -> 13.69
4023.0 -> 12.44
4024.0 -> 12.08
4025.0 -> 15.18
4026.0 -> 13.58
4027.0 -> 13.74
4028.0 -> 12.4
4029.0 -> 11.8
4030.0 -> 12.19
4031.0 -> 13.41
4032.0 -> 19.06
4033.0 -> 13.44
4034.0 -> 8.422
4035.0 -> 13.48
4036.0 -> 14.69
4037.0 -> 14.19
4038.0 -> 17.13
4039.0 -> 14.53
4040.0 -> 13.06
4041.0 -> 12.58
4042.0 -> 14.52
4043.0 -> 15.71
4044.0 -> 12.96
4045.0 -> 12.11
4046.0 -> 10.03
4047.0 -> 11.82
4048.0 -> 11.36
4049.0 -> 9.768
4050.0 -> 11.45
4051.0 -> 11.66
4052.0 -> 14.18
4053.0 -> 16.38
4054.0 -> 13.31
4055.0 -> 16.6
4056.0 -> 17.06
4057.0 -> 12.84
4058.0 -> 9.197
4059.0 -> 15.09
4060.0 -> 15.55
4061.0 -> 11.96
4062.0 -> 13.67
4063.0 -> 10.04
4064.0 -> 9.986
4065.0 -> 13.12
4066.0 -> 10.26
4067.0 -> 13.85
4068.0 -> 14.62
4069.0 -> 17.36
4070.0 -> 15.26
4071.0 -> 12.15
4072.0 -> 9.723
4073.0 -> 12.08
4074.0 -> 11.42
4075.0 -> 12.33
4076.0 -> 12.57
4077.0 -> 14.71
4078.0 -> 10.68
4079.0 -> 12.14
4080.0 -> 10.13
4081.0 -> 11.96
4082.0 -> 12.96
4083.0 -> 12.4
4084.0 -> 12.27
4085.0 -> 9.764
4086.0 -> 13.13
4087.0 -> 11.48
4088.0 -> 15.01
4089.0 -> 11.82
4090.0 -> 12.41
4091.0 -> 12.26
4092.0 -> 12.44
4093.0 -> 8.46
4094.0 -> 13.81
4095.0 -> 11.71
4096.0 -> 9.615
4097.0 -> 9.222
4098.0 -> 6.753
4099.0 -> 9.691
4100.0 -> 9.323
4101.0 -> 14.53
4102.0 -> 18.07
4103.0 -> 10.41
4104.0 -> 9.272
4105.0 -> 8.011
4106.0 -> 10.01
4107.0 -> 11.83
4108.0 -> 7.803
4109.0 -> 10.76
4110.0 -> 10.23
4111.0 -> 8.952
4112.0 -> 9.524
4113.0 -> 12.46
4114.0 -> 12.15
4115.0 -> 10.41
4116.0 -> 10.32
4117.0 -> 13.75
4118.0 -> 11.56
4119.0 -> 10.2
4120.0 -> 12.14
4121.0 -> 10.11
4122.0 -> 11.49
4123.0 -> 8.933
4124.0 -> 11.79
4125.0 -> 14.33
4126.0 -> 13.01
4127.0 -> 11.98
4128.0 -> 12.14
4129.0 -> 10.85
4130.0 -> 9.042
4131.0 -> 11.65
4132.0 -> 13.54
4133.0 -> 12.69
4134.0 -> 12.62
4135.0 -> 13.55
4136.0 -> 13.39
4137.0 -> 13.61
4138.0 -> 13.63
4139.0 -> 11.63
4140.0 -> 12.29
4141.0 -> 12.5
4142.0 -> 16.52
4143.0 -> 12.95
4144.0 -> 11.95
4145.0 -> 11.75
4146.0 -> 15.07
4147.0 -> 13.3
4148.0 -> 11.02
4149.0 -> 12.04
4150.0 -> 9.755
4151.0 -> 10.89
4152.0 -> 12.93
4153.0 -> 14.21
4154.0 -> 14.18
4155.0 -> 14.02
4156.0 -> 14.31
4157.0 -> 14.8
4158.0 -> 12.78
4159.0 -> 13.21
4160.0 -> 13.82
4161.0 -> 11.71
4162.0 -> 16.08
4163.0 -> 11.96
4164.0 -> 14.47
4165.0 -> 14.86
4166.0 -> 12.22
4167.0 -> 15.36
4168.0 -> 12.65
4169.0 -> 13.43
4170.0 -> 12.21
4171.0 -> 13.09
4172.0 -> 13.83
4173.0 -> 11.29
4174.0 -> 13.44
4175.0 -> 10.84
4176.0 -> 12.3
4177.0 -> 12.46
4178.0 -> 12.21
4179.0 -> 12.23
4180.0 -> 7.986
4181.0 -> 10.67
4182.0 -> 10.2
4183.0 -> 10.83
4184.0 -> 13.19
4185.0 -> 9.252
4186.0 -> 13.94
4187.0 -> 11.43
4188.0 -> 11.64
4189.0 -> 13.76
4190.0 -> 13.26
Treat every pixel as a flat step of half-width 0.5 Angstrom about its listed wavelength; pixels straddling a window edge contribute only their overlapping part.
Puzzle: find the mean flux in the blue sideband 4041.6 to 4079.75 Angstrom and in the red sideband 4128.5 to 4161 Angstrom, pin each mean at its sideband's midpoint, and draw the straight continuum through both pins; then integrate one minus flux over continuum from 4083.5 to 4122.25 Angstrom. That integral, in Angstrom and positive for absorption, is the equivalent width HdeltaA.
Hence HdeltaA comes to 5.2 Angstrom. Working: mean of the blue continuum 12.9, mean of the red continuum 12.8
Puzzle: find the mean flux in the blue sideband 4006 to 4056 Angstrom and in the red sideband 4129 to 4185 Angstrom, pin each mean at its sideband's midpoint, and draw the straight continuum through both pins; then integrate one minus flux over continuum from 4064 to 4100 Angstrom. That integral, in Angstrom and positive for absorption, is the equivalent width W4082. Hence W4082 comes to 3.3 Angstrom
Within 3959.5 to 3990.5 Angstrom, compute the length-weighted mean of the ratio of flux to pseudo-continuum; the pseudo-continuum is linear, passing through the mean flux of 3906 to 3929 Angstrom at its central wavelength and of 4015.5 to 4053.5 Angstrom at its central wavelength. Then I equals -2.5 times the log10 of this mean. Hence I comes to 0.23 mag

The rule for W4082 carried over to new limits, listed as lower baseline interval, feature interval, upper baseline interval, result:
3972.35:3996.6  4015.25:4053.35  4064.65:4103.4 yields -4.6 Angstrom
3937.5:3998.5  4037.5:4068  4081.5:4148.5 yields -4.4 Angstrom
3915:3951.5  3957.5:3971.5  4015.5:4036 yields 3.4 Angstrom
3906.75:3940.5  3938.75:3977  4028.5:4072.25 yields 5.3 Angstrom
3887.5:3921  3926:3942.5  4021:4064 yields 1.6 Angstrom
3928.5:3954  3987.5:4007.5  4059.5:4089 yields -3.1 Angstrom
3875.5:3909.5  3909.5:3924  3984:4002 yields -1.4 Angstrom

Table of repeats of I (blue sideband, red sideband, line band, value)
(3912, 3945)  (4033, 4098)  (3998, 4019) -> -0.13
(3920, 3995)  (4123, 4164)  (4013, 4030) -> -0.17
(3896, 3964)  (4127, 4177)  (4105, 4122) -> 0.18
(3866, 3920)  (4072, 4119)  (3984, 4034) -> -0.17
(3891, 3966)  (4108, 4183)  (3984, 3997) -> -0.11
